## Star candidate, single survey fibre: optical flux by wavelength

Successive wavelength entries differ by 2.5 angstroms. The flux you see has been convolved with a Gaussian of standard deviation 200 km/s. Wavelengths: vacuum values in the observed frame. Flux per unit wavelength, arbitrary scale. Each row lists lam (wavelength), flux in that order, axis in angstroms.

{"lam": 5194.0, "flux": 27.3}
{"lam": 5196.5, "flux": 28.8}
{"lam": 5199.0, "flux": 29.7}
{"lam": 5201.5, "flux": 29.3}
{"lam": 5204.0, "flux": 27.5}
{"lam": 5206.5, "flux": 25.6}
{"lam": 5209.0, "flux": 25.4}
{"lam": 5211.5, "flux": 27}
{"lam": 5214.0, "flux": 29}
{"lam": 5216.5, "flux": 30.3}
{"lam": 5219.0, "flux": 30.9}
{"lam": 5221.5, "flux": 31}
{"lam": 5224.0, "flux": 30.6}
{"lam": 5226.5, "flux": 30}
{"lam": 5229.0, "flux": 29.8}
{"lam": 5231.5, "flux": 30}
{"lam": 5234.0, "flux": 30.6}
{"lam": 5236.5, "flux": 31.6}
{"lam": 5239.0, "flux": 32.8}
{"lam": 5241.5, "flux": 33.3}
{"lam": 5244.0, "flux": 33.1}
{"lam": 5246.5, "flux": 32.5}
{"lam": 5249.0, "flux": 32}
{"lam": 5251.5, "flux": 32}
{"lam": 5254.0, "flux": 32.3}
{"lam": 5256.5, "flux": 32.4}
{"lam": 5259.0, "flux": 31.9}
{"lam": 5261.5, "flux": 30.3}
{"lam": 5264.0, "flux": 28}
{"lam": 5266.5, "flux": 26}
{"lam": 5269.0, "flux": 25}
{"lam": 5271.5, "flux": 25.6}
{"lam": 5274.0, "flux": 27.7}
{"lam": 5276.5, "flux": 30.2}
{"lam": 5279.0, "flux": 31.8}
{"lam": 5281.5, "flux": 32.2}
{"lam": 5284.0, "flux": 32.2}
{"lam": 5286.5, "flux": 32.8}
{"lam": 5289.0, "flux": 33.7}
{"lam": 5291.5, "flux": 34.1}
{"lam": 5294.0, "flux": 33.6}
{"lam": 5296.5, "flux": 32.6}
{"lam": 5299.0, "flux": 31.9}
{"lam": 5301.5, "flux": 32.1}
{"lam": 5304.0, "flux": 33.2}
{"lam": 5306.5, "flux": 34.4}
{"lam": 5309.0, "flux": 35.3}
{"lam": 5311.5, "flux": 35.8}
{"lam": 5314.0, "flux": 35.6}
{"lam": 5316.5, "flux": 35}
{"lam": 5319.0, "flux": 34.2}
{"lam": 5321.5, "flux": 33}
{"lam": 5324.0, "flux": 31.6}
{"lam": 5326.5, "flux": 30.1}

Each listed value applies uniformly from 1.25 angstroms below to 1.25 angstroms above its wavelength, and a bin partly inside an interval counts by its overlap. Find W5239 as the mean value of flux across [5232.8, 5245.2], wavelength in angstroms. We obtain 32.3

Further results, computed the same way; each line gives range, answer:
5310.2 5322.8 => 34.7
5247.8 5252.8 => 32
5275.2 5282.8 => 31.4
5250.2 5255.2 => 32.1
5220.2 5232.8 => 30.3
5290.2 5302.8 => 32.9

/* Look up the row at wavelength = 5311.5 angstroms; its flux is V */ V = 35.8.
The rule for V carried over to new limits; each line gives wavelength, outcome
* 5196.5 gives 28.8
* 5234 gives 30.6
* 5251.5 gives 32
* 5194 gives 27.3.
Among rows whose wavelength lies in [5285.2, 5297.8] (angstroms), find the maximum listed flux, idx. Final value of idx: 34.1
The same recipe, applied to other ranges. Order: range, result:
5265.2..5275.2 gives 27.7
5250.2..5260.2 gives 32.4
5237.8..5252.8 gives 33.3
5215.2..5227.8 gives 31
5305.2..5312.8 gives 35.8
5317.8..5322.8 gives 34.2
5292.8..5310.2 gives 35.3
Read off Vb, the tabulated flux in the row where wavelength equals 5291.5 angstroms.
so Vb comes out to 34.1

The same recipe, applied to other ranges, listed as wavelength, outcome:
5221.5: 31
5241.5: 33.3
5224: 30.6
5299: 31.9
